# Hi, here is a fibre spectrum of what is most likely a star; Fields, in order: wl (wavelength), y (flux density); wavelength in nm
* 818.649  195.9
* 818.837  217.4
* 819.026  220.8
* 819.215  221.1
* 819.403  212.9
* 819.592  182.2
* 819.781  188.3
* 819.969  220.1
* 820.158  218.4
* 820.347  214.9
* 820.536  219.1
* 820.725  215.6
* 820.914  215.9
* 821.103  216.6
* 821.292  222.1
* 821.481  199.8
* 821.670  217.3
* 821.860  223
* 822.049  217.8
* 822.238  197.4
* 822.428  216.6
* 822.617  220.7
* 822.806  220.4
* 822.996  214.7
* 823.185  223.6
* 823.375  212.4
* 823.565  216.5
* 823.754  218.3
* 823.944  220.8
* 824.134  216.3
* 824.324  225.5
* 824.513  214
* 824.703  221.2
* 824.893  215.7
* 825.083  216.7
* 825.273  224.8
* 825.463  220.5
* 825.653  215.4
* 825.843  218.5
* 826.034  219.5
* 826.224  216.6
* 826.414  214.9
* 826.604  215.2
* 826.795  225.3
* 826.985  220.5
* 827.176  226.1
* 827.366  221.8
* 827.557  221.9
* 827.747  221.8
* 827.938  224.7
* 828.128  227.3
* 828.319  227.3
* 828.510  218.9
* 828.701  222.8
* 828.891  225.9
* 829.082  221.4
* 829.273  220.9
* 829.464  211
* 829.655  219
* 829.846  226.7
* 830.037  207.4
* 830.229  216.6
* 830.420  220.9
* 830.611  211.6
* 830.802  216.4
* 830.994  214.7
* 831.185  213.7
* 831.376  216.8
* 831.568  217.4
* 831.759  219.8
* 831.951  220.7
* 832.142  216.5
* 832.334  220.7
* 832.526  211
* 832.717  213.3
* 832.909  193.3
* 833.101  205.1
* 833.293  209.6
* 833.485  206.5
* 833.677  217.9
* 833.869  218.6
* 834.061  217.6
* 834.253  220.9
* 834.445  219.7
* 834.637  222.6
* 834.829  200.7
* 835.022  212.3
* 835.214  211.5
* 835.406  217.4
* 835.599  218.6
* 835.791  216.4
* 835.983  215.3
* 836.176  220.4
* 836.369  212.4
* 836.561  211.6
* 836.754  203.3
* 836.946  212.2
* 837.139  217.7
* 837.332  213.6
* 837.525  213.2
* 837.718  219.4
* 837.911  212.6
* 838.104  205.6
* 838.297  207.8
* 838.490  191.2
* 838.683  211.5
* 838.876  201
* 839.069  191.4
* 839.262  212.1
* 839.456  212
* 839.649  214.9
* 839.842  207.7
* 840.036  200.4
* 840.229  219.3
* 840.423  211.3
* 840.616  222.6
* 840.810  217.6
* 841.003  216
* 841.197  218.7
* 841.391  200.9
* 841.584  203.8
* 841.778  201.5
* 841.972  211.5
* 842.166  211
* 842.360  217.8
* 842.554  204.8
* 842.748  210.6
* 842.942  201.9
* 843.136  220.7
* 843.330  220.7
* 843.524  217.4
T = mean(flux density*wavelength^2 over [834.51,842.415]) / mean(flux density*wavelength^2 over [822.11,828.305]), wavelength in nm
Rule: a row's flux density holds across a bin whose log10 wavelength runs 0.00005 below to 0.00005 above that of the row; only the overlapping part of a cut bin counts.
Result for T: 1.00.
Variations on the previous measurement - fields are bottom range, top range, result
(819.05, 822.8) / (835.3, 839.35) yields 1.03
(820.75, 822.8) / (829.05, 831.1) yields 1.03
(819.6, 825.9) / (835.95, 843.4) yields 1.02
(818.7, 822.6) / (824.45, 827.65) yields 1.04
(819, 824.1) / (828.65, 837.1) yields 1.03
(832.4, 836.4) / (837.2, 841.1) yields 1.00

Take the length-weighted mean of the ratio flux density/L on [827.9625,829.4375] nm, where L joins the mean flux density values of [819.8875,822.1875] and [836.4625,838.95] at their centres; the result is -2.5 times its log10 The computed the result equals -0.05 mag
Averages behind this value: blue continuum 216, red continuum 209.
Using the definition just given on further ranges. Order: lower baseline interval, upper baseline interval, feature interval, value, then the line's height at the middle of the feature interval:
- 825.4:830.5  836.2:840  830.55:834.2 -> 0.008 mag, 215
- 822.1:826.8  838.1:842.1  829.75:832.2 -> -0.016 mag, 214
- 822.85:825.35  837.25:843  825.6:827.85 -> -0.014 mag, 217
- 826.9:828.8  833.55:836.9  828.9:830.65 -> 0.017 mag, 221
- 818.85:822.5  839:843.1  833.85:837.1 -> -0.020 mag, 211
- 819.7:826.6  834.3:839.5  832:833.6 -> 0.015 mag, 213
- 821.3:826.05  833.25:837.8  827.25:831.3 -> -0.019 mag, 216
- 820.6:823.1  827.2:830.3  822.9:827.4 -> -0.004 mag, 218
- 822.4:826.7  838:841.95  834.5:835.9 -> -0.015 mag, 211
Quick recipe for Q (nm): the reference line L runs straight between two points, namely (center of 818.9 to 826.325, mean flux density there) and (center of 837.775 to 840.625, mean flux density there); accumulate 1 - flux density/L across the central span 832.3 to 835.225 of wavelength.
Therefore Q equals -0.03 nm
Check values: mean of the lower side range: 216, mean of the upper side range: 208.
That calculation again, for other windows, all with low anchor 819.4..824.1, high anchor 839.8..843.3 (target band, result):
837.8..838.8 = 0.028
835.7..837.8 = -0.022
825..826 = -0.028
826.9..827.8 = -0.040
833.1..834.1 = -0.003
